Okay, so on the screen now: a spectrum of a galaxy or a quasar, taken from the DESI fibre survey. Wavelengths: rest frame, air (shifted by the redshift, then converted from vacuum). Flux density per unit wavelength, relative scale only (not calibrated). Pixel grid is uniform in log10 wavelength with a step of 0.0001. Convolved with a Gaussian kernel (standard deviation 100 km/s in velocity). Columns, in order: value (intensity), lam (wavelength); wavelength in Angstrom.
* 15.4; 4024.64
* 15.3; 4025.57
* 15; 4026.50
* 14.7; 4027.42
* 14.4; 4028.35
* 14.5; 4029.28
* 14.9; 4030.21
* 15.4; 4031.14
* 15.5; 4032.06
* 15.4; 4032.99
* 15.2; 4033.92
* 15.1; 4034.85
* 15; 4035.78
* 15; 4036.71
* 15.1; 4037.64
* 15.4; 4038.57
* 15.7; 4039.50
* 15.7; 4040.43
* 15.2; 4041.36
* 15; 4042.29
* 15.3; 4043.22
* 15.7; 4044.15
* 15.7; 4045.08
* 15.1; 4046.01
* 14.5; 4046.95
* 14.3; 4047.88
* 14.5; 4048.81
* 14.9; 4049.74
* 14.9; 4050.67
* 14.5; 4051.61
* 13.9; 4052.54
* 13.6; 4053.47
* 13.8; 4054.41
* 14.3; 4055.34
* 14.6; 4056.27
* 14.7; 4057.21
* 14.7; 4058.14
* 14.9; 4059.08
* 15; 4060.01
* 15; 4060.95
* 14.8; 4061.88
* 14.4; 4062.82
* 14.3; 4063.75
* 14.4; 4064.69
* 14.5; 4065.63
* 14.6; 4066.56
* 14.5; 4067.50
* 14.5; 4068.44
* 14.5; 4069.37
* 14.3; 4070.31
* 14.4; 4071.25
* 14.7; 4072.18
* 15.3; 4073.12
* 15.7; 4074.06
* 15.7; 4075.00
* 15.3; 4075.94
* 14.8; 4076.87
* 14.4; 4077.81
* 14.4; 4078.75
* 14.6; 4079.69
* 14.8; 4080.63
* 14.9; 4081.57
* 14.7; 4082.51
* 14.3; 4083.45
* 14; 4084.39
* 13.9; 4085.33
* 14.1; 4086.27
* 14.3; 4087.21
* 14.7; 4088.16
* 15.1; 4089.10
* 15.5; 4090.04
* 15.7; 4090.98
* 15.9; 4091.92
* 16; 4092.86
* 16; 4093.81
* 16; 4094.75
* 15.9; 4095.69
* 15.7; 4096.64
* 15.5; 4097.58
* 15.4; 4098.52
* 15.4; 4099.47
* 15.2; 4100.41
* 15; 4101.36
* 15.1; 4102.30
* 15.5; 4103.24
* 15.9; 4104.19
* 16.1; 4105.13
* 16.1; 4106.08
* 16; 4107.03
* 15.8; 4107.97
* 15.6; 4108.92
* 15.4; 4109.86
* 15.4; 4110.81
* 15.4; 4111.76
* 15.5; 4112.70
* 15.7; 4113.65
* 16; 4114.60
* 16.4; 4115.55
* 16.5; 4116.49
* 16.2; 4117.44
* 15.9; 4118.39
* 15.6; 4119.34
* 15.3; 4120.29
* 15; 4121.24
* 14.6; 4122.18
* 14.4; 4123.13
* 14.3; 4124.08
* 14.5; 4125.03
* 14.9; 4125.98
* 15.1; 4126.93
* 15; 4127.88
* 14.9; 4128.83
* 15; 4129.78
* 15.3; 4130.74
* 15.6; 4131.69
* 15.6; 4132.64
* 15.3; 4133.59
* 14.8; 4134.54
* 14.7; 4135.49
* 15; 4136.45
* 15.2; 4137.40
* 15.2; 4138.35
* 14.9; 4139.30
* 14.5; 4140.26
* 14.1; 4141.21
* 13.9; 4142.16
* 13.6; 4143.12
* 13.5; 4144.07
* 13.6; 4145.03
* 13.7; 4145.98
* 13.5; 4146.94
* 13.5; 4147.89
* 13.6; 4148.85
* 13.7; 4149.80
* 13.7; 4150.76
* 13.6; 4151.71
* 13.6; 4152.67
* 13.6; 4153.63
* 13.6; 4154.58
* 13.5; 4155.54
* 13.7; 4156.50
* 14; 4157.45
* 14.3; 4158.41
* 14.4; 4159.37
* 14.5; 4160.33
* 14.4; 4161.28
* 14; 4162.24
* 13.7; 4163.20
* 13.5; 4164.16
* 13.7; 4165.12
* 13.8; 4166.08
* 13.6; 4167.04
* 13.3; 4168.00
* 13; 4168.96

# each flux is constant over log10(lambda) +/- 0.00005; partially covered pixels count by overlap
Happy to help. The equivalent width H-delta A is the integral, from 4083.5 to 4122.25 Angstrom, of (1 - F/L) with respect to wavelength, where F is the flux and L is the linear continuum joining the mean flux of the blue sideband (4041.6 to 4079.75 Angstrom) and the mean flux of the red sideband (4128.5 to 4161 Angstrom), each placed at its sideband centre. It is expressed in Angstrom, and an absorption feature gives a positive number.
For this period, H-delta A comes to -2.6 Angstrom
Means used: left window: 14.7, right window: 14.3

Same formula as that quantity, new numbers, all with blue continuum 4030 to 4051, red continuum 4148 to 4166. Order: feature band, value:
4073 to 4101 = -0.9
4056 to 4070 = 0.3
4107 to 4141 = -2.5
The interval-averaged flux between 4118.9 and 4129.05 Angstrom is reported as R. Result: 14.9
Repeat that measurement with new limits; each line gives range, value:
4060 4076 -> 14.7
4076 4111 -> 15.2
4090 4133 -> 15.5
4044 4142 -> 15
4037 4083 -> 14.8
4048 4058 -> 14.4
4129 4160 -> 14.2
